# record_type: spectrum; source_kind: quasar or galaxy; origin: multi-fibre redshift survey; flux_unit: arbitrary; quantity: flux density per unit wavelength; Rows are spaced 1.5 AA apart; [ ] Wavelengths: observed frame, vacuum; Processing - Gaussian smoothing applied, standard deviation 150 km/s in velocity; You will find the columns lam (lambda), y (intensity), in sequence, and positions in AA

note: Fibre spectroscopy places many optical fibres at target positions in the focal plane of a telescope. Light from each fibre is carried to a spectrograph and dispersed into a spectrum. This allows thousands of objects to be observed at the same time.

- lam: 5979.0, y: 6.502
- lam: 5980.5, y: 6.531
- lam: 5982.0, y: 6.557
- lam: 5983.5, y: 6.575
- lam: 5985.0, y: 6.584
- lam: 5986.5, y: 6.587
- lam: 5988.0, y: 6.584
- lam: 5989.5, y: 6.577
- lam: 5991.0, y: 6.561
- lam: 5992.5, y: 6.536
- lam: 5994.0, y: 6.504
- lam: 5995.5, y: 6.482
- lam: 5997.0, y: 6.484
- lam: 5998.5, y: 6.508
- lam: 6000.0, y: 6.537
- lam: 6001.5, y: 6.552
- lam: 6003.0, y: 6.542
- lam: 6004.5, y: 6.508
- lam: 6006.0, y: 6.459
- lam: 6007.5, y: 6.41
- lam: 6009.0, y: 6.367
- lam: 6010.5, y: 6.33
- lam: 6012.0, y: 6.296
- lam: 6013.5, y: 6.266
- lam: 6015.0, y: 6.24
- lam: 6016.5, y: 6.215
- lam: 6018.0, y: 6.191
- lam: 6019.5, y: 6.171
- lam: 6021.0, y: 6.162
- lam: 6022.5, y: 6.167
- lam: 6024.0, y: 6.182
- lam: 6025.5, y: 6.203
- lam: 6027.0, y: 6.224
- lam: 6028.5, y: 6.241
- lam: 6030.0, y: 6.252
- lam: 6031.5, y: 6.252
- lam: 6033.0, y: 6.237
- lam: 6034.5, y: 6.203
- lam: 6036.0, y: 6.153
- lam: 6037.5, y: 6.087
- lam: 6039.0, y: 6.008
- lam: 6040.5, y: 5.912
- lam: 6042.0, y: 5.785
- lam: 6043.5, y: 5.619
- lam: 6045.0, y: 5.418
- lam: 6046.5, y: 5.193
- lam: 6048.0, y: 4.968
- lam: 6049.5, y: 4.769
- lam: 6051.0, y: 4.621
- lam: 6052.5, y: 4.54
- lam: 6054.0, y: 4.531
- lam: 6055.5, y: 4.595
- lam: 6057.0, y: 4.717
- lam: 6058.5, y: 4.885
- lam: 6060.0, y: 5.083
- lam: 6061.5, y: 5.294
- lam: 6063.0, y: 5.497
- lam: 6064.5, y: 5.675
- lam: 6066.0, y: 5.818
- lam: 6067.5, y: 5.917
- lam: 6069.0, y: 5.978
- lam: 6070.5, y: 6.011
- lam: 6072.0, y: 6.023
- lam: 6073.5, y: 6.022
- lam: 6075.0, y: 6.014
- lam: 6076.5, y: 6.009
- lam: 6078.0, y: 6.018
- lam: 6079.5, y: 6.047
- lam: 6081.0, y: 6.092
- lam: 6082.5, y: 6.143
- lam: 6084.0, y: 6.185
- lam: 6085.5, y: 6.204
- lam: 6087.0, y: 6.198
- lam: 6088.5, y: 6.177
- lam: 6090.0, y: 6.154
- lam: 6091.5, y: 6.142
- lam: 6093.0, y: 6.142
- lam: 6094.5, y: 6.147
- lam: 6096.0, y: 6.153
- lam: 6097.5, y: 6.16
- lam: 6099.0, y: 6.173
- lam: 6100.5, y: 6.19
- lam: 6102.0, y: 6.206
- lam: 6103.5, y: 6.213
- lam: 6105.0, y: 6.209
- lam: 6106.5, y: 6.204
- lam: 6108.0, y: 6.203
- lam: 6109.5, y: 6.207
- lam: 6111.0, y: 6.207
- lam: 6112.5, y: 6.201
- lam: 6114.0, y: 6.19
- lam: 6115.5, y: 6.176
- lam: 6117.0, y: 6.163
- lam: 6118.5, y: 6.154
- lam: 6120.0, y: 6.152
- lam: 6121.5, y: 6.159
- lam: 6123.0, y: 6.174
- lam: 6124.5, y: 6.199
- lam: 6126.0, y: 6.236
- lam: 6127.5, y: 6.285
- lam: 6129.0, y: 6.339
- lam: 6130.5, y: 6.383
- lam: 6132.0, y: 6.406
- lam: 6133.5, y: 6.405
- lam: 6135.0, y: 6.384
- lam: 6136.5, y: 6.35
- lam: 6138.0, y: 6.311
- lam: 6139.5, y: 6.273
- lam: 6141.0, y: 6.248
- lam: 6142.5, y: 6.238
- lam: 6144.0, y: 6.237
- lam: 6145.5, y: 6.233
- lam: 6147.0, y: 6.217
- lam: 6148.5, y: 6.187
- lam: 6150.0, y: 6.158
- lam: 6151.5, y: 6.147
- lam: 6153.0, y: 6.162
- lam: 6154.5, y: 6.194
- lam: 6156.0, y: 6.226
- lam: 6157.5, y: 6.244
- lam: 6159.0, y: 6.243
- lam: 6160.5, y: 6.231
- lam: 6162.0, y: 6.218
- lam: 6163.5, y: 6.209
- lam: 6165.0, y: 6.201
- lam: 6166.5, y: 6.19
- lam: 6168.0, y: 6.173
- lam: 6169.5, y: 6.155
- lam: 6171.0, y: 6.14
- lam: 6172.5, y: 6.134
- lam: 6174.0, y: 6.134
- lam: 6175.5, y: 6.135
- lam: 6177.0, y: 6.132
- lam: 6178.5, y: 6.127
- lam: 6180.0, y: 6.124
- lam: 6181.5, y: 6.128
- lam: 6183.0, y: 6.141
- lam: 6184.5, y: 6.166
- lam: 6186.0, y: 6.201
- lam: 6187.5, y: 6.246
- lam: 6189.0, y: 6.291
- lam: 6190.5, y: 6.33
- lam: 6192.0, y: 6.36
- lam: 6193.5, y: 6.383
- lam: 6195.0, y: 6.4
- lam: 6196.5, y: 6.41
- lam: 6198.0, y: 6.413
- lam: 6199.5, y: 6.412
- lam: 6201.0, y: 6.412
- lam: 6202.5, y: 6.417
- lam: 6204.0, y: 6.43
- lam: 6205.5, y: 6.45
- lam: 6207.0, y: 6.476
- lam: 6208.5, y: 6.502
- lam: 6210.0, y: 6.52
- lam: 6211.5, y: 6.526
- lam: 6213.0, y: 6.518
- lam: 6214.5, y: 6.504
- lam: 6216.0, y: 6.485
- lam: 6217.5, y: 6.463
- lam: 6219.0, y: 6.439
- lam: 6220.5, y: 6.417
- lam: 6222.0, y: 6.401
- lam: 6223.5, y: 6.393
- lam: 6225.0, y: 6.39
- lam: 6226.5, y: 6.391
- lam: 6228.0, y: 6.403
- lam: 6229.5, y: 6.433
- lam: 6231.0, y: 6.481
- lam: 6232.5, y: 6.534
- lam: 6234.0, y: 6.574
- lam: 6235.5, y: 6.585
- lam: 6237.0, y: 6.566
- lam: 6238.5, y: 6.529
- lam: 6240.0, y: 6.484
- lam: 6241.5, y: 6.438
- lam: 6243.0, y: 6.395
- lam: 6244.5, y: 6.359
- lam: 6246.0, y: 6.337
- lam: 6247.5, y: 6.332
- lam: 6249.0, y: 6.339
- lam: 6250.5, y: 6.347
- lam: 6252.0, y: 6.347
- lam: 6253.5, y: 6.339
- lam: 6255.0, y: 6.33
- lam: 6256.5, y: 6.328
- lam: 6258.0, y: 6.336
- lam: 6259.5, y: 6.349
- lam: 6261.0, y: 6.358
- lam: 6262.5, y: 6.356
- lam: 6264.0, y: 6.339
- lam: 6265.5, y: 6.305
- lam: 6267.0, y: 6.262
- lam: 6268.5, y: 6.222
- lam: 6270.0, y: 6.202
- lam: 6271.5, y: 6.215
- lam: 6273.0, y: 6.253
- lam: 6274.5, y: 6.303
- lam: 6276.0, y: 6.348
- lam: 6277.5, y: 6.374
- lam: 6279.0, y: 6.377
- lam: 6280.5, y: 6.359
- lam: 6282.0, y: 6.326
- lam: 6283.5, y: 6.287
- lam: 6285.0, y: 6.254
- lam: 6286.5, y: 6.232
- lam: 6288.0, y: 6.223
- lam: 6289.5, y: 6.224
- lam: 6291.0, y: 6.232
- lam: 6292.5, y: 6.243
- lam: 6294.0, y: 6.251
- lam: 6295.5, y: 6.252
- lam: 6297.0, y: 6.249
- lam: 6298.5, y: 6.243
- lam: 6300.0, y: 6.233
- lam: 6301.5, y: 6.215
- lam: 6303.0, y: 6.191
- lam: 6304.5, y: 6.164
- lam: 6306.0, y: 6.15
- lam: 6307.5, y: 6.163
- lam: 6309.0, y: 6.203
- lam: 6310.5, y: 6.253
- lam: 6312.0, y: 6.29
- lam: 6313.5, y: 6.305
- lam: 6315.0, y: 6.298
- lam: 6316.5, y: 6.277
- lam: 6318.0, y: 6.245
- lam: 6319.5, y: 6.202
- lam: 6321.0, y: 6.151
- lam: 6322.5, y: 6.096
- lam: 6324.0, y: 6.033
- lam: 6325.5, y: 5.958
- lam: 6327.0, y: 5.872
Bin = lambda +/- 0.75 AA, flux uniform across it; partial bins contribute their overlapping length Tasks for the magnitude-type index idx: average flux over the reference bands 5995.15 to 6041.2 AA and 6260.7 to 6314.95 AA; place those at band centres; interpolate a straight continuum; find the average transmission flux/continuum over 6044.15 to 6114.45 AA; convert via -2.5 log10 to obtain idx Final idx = 0.09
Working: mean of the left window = 6.28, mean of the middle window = 5.78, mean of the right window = 6.26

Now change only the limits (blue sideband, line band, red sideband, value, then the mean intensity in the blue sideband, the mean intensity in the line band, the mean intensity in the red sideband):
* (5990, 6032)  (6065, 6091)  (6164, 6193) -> 0.04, 6.35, 6.06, 6.19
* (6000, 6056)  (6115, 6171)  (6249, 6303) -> -0.02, 5.93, 6.23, 6.29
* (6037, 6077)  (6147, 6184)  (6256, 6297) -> -0.06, 5.44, 6.17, 6.29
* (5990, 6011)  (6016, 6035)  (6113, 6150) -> 0.04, 6.49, 6.21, 6.25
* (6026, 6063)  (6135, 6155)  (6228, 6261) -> -0.05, 5.49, 6.23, 6.42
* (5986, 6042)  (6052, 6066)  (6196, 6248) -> 0.25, 6.32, 5.03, 6.45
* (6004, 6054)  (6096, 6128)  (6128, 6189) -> -0.01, 5.93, 6.19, 6.22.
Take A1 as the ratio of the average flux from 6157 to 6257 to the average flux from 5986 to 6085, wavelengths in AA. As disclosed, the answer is 1.1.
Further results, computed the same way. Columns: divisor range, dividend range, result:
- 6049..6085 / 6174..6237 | 1.15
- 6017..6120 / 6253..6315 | 1.06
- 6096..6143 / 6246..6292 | 1.01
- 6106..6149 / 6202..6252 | 1.03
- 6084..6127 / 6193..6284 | 1.03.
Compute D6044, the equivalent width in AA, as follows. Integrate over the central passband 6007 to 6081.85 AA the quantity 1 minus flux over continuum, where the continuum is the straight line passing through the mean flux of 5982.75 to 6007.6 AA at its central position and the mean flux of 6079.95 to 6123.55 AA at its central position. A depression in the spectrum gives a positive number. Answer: 6.7 AA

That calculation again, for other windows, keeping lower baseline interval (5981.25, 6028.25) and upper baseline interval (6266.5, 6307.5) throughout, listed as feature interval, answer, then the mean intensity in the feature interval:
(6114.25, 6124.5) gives 0.3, 6.17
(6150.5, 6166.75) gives 0.3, 6.21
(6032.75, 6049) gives 1.6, 5.75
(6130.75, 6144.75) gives 0.0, 6.32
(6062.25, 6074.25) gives 0.9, 5.87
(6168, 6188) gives 0.5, 6.15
